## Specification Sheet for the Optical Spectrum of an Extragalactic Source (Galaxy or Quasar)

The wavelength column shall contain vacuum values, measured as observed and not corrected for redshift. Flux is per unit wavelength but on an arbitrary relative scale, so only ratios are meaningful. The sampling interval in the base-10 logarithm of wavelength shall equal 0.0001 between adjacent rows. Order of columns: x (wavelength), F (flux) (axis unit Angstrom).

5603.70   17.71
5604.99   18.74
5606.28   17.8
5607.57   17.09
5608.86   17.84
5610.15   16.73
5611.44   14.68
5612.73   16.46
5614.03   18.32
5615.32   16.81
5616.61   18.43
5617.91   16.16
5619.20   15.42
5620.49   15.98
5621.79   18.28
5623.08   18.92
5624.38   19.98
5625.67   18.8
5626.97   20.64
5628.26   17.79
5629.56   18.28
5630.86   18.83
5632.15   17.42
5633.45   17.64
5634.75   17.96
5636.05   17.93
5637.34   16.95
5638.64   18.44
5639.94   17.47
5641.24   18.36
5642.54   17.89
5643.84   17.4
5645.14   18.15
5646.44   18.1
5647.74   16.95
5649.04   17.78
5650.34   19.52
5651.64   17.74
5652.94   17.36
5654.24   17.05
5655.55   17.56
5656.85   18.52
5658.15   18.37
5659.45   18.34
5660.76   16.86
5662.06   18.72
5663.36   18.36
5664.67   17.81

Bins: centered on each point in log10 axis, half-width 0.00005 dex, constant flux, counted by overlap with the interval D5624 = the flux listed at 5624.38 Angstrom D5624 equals 19.98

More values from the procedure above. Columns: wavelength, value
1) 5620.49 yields 15.98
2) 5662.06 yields 18.72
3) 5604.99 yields 18.74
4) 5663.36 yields 18.36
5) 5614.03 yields 18.32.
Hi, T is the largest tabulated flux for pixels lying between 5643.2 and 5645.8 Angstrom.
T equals 18.15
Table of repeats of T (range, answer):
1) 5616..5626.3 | 19.98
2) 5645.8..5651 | 19.52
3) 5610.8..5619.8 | 18.43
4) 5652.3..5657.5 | 18.52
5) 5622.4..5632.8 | 20.64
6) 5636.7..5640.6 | 18.44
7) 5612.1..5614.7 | 18.32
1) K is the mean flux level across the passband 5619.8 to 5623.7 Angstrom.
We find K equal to 17.7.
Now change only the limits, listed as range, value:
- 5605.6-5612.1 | 16.9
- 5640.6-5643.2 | 18.1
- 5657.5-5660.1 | 18.4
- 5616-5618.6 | 17.2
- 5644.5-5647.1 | 18.1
